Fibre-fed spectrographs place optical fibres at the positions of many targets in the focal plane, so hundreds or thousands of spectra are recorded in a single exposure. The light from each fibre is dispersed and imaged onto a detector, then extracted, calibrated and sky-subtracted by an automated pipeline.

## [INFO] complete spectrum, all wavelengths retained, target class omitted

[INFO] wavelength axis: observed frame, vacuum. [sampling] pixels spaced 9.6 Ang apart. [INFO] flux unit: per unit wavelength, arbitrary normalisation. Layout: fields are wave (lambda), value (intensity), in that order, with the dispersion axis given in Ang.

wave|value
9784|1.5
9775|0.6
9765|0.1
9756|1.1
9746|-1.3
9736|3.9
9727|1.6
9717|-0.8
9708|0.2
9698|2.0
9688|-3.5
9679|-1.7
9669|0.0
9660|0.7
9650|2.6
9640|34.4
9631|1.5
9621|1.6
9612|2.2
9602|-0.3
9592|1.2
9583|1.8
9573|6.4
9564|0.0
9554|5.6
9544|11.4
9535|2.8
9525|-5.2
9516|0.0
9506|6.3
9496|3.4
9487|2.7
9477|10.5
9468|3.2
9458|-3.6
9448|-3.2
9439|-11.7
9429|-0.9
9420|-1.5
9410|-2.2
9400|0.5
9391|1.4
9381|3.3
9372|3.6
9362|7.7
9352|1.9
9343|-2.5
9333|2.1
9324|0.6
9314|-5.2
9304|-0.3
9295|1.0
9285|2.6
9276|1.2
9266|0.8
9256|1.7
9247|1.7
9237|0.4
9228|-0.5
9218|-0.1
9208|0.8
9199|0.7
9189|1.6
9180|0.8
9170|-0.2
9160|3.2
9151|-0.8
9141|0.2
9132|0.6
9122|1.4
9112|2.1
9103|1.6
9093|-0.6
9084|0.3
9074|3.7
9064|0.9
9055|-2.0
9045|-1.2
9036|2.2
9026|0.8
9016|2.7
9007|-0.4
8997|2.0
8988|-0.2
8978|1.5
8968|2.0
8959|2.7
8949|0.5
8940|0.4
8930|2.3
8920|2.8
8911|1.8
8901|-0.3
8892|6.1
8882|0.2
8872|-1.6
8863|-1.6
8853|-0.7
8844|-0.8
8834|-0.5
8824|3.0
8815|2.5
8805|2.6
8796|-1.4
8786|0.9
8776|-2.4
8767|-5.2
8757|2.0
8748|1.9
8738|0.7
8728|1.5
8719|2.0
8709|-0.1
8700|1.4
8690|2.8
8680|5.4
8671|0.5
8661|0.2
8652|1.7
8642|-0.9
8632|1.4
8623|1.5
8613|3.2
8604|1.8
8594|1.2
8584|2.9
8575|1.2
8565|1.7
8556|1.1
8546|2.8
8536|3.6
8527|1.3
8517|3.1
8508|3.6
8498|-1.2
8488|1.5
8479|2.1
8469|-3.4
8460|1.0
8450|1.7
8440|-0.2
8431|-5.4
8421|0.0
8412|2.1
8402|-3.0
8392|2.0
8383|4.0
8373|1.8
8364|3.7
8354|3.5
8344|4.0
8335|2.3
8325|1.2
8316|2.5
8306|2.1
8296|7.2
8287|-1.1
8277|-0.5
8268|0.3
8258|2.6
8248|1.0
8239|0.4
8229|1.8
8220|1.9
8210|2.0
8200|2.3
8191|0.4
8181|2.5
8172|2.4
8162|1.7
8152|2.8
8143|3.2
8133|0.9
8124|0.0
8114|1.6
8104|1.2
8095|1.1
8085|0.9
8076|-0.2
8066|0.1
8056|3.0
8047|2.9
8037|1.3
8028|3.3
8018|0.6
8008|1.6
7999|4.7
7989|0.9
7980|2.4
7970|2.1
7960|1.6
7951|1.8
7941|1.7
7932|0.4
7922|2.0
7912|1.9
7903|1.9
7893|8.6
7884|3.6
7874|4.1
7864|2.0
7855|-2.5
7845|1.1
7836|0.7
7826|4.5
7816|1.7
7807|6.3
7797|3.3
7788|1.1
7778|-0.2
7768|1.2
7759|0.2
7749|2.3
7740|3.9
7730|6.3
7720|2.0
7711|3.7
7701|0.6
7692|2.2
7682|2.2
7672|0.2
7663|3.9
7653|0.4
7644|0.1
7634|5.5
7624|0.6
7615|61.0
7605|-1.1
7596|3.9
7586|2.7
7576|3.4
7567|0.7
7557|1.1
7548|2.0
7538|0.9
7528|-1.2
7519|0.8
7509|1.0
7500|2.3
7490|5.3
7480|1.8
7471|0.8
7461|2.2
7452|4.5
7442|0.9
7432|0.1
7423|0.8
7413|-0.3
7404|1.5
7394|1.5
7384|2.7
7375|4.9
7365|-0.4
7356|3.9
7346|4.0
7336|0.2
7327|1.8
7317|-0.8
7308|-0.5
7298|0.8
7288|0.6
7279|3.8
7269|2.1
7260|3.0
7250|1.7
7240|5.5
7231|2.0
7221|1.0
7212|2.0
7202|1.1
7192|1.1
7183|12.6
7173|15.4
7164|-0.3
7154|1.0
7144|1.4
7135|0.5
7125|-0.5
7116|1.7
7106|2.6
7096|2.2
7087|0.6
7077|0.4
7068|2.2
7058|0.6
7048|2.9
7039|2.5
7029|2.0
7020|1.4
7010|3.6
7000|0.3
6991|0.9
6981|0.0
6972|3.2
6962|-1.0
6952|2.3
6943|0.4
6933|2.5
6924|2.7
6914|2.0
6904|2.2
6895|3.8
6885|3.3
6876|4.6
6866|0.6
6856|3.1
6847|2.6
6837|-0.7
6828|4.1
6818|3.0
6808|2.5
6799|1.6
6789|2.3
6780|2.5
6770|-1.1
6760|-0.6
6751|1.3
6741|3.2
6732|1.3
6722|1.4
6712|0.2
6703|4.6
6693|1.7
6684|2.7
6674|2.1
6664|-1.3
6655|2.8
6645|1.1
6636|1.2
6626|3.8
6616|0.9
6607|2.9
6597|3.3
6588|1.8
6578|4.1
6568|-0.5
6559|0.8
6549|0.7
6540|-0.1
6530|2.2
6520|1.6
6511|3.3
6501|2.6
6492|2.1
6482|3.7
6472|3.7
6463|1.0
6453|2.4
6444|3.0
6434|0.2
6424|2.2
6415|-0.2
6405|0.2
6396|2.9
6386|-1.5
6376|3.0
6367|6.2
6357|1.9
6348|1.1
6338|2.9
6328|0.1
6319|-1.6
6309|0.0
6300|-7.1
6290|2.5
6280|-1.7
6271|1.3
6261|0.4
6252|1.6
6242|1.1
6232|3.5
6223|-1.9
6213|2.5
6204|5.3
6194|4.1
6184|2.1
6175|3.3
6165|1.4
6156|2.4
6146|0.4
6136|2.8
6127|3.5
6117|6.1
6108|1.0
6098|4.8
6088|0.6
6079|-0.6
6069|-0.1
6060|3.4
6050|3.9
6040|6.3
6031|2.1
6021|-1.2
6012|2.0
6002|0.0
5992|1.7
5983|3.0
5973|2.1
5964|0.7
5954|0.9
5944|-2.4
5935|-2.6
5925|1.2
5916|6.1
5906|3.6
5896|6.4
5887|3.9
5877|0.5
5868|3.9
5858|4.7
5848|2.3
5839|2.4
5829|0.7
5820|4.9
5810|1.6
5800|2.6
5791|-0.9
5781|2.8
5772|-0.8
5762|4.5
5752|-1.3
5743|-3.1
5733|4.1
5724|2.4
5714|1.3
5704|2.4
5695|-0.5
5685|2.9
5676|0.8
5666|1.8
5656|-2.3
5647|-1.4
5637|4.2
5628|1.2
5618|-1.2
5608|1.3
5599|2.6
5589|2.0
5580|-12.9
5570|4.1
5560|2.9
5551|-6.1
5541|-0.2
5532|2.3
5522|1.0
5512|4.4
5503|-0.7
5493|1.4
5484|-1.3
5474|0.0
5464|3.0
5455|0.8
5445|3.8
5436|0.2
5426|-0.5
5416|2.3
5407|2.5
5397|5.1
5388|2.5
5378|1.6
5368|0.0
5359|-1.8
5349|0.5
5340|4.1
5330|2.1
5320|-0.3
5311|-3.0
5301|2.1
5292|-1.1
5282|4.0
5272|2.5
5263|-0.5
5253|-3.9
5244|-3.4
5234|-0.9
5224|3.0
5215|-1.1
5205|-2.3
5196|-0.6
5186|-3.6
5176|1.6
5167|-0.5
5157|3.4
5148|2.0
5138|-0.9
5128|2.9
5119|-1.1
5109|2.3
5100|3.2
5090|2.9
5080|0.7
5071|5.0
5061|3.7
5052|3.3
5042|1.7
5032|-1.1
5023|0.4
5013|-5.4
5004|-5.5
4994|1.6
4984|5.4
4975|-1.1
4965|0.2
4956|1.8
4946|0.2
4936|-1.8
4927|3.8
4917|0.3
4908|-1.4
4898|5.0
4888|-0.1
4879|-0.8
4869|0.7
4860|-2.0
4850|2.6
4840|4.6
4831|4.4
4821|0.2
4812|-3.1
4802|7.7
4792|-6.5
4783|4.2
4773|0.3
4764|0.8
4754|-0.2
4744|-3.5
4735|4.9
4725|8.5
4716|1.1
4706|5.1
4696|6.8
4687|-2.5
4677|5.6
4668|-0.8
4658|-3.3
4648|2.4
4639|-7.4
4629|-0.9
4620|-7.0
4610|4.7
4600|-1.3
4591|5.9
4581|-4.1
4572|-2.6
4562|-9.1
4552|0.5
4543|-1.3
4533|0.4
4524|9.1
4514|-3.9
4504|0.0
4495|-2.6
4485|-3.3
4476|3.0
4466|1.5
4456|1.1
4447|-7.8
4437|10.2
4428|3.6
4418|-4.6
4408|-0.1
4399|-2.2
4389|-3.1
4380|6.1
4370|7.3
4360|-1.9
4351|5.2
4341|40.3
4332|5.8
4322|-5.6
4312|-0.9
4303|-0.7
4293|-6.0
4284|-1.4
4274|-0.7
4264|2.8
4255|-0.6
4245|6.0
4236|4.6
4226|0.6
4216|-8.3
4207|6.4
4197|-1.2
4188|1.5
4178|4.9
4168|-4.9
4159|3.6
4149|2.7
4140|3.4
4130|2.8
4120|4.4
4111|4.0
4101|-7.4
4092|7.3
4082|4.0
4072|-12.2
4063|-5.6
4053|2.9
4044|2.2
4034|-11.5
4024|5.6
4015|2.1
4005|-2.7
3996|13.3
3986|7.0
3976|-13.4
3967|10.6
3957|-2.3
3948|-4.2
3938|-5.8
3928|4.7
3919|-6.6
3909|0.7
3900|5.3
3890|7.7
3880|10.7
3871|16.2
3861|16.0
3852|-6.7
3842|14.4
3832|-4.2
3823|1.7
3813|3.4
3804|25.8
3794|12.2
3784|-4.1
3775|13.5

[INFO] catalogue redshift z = 0.925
